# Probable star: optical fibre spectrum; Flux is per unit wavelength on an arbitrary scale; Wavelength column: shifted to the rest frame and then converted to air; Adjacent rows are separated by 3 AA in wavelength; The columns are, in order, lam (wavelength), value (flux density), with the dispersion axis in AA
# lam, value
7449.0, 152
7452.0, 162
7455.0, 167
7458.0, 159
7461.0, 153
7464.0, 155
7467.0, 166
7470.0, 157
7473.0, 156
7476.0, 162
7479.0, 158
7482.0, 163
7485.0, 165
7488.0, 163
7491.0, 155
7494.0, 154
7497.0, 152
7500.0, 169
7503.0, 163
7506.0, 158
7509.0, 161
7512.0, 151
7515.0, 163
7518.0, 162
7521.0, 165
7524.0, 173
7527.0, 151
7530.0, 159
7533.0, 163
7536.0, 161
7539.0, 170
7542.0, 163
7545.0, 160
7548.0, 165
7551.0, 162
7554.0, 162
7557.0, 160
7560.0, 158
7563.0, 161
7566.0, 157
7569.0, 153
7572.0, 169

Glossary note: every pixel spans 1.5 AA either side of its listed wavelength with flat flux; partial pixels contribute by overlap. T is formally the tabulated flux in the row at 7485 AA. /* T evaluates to 165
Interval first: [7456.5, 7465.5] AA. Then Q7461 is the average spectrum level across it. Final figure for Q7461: 156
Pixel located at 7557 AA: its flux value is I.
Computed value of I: 160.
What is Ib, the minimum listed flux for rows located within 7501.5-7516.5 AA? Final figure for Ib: 151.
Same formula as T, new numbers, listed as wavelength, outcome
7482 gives 163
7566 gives 157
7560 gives 158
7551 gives 162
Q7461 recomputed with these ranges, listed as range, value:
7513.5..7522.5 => 163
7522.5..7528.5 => 162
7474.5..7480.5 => 160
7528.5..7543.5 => 163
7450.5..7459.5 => 163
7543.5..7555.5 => 162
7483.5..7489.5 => 164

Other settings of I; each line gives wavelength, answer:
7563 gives 161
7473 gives 156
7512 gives 151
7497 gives 152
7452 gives 162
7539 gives 170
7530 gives 159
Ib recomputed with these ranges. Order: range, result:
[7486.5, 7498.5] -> 152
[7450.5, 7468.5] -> 153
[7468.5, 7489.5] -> 156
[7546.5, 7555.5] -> 162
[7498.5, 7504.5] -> 163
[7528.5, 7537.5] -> 159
